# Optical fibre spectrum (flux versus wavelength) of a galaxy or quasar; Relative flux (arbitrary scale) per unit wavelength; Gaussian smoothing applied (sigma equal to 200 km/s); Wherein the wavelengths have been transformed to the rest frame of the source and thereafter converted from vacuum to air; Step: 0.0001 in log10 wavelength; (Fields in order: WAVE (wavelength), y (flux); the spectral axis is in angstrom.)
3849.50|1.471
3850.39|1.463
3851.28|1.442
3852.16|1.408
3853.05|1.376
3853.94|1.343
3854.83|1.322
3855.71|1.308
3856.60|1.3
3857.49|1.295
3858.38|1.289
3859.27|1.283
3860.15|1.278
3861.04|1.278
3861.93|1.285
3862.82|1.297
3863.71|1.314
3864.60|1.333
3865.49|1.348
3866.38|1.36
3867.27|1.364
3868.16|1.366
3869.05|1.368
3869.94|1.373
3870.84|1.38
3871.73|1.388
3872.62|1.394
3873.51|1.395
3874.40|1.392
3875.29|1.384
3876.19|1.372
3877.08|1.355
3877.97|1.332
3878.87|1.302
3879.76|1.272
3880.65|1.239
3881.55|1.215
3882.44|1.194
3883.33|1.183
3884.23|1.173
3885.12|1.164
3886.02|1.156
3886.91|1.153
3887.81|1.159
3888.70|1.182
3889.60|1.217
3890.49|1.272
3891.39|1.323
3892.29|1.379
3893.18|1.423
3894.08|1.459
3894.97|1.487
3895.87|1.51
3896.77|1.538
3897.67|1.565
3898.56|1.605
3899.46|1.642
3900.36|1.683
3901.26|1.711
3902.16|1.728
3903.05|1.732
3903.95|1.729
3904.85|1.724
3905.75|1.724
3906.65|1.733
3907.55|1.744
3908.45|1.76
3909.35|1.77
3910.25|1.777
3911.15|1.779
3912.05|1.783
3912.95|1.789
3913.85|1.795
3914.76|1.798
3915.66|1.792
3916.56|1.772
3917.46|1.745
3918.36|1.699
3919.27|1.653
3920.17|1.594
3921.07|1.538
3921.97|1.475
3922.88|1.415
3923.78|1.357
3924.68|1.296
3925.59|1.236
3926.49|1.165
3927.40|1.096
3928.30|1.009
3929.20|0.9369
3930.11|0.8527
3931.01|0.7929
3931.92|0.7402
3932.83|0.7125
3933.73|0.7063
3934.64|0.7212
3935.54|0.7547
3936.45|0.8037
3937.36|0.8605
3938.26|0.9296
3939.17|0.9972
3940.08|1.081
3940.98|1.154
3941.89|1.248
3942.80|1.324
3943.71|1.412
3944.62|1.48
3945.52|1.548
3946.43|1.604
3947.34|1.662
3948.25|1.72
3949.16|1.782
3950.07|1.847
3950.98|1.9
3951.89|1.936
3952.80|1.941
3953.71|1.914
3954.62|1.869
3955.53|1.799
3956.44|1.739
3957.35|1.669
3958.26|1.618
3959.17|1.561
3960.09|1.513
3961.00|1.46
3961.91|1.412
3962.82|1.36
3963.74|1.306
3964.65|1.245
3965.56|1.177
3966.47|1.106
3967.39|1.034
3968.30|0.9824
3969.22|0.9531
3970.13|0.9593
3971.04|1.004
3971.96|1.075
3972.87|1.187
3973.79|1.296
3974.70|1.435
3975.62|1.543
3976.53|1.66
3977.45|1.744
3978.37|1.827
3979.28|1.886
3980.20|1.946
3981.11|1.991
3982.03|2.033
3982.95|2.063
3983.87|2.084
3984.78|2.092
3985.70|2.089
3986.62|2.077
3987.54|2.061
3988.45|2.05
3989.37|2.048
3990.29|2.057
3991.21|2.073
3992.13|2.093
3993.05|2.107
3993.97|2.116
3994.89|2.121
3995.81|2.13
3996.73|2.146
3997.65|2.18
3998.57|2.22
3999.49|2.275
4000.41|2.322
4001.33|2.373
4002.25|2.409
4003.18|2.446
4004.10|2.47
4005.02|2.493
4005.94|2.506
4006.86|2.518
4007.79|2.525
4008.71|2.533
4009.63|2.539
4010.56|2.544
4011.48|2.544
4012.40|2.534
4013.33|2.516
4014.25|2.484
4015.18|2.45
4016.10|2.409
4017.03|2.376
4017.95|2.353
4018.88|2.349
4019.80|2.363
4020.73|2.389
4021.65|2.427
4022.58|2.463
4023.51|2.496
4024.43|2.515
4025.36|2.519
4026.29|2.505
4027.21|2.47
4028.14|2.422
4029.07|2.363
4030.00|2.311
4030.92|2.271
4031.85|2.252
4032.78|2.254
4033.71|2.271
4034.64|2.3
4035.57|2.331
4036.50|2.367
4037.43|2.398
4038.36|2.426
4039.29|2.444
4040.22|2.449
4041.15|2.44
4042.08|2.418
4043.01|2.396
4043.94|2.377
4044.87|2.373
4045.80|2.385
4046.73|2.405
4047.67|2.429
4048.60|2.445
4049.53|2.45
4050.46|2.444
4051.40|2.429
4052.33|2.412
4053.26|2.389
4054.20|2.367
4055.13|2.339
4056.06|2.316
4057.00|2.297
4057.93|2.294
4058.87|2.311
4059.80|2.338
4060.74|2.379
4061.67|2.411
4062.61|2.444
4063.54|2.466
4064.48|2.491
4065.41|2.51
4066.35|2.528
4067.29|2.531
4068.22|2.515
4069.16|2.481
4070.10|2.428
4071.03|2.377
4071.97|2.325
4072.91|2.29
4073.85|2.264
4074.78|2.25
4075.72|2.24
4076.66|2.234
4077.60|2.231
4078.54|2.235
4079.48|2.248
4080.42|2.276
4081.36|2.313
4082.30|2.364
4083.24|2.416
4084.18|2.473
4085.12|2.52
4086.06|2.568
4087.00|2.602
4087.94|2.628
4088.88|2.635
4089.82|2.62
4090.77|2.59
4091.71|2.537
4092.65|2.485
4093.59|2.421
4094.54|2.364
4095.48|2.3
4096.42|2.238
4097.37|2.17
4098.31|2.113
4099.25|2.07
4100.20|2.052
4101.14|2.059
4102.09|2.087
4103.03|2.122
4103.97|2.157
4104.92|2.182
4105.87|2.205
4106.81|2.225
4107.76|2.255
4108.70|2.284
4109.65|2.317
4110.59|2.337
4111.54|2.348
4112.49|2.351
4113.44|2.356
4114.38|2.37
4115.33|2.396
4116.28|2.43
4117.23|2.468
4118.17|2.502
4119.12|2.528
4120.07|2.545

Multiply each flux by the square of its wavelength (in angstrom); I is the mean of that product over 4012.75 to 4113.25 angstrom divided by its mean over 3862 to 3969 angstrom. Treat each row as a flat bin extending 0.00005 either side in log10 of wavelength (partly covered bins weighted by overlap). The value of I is 1.81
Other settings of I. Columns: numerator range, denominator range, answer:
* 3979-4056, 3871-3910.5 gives 1.72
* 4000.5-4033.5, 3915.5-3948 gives 2.08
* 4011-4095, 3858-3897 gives 2.00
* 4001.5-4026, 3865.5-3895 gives 2.02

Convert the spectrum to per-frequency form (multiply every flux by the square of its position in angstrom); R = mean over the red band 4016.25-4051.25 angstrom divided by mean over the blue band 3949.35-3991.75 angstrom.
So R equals 1.50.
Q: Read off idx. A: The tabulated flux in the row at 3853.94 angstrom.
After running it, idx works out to 1.343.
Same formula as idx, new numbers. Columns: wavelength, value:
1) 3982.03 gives 2.033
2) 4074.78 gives 2.25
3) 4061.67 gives 2.411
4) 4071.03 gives 2.377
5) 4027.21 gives 2.47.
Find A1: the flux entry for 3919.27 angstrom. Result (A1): 1.653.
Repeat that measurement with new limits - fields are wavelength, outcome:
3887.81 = 1.159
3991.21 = 2.073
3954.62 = 1.869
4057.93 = 2.294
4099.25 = 2.07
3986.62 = 2.077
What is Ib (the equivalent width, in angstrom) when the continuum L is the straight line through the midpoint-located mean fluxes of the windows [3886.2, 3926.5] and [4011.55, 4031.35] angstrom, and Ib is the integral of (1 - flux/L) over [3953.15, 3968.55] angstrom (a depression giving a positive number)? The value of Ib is 3.9 angstrom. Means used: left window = 1.57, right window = 2.43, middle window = 1.47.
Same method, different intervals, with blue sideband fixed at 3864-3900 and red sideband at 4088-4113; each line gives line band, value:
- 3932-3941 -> 4.1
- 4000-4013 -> -4.1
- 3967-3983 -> 2.6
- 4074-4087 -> -0.8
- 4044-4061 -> -2.4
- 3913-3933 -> 2.1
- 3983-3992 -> -1.3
